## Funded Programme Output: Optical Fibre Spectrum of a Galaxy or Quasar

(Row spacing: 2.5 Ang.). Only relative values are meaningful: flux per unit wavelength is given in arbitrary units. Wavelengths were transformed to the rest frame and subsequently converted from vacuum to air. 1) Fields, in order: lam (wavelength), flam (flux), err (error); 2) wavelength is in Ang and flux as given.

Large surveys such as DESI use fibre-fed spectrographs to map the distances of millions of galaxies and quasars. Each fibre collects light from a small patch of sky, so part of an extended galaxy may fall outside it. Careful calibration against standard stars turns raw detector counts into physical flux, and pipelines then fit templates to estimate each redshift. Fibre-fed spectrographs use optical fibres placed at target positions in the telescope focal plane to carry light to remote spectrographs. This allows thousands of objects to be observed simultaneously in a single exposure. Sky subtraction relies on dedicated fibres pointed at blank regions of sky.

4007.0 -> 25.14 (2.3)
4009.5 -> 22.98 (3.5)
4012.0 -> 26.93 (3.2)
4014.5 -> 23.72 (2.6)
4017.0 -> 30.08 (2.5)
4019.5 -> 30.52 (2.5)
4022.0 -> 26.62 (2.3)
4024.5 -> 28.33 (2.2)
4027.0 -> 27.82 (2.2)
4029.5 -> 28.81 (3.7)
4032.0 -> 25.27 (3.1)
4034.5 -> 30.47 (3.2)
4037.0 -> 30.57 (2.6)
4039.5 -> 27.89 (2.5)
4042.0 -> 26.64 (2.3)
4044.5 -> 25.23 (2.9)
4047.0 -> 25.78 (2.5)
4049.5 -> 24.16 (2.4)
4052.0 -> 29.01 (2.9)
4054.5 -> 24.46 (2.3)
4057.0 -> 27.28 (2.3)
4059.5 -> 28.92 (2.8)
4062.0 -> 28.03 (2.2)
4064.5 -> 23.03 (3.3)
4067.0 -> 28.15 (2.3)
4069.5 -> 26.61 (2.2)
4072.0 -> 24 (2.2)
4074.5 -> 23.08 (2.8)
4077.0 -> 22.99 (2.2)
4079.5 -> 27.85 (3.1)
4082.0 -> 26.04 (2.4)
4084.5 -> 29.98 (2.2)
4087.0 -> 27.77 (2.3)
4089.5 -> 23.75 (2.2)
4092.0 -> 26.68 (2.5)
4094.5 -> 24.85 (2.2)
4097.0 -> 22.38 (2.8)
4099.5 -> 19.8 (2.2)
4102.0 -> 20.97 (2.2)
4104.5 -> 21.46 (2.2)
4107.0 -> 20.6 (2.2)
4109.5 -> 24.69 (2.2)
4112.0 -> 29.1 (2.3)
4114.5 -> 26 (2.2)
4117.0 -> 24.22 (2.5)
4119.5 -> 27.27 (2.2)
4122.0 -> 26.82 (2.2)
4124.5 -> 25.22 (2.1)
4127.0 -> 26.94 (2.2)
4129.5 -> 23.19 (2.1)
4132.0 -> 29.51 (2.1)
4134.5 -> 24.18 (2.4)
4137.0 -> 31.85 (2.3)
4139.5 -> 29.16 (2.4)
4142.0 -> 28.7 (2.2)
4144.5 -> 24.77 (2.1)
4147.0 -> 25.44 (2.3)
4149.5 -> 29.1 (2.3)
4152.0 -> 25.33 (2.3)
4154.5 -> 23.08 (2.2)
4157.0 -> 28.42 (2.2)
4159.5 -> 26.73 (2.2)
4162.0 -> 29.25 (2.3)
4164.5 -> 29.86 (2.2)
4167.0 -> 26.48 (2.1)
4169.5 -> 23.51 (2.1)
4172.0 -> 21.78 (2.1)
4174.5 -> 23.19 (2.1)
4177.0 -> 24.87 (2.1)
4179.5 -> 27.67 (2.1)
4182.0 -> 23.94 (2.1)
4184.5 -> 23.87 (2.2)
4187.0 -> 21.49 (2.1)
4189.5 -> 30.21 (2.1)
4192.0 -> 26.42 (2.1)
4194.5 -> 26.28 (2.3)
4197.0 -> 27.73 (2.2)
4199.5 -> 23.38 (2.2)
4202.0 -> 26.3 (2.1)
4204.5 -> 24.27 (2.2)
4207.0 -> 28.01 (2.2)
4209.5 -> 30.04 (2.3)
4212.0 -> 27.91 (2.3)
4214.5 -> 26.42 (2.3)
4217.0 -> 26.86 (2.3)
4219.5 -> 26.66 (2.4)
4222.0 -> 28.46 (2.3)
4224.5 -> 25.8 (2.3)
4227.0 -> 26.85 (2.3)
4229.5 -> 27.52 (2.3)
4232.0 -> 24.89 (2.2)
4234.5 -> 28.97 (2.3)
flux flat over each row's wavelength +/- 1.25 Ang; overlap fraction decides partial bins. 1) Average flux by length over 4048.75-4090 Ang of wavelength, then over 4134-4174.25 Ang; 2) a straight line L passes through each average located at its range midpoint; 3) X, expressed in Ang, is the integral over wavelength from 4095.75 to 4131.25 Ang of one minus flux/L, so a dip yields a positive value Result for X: 2.97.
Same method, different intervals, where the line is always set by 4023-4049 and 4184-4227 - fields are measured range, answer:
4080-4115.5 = 3.34 Ang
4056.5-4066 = 0.21 Ang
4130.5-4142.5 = -0.72 Ang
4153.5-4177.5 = 0.90 Ang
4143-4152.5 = 0.21 Ang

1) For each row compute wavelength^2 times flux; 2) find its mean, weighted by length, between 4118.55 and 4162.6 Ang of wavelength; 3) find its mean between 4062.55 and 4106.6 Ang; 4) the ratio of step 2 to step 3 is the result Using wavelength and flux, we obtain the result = 1.1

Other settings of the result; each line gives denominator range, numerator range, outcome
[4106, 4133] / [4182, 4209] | 1.04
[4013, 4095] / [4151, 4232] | 1.04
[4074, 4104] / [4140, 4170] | 1.13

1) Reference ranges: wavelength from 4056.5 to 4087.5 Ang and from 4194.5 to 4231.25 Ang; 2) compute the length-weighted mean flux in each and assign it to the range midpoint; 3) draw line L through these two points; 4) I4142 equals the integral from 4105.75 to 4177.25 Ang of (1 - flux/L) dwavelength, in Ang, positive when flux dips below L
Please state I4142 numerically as 1.1 Ang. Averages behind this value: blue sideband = 26.4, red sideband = 26.8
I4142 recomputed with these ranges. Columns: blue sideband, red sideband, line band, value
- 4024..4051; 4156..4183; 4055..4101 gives 2.3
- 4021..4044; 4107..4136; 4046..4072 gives 0.9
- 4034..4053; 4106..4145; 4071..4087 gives 0.7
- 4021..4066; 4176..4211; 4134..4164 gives -1.1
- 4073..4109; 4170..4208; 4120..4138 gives -1.6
